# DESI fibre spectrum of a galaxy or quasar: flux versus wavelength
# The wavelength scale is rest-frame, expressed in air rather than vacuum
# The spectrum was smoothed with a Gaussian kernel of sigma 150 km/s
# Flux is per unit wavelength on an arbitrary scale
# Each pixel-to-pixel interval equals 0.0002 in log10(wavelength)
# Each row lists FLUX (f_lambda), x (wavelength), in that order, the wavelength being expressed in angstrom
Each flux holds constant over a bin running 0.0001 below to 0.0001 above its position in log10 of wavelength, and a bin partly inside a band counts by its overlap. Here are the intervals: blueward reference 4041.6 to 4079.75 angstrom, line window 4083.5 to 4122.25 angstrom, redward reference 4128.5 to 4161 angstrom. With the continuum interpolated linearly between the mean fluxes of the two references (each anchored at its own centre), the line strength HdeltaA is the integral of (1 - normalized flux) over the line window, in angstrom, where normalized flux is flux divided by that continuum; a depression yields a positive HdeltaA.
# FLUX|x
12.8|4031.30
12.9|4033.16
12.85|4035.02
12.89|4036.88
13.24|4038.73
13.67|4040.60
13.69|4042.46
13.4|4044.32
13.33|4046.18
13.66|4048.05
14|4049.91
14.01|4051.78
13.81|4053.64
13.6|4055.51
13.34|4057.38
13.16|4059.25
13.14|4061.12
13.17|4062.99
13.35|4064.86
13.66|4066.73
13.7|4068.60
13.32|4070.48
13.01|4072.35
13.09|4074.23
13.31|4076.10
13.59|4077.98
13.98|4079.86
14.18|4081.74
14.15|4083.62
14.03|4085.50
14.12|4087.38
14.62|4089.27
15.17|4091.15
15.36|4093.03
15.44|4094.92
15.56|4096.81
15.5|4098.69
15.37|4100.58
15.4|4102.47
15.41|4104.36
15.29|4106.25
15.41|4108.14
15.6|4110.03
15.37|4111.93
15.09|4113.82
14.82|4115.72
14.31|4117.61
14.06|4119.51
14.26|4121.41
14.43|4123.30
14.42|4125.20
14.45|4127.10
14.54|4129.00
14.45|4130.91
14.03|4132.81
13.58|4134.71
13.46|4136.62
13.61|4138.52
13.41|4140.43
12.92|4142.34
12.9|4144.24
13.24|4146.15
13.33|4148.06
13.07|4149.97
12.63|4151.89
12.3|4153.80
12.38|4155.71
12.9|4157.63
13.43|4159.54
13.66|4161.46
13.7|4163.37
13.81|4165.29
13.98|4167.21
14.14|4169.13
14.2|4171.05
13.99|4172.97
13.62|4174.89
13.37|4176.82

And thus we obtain -4.65 angstrom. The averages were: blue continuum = 13.5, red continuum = 13.3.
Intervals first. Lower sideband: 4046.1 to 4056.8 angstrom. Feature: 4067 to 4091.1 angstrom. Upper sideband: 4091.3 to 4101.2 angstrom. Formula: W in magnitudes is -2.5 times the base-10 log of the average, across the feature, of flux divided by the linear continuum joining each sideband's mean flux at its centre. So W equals 0.07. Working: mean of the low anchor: 13.7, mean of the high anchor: 15.4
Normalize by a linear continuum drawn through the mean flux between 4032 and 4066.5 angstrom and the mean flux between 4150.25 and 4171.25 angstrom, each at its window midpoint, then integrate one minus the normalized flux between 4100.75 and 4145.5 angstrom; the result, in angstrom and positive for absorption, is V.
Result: -3.5 angstrom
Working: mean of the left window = 13.4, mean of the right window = 13.3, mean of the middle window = 14.4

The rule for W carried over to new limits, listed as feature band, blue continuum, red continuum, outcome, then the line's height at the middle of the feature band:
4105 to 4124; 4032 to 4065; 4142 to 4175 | -0.12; 13.4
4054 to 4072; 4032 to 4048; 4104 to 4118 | 0.04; 13.9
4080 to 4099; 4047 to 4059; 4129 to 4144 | -0.08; 13.7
